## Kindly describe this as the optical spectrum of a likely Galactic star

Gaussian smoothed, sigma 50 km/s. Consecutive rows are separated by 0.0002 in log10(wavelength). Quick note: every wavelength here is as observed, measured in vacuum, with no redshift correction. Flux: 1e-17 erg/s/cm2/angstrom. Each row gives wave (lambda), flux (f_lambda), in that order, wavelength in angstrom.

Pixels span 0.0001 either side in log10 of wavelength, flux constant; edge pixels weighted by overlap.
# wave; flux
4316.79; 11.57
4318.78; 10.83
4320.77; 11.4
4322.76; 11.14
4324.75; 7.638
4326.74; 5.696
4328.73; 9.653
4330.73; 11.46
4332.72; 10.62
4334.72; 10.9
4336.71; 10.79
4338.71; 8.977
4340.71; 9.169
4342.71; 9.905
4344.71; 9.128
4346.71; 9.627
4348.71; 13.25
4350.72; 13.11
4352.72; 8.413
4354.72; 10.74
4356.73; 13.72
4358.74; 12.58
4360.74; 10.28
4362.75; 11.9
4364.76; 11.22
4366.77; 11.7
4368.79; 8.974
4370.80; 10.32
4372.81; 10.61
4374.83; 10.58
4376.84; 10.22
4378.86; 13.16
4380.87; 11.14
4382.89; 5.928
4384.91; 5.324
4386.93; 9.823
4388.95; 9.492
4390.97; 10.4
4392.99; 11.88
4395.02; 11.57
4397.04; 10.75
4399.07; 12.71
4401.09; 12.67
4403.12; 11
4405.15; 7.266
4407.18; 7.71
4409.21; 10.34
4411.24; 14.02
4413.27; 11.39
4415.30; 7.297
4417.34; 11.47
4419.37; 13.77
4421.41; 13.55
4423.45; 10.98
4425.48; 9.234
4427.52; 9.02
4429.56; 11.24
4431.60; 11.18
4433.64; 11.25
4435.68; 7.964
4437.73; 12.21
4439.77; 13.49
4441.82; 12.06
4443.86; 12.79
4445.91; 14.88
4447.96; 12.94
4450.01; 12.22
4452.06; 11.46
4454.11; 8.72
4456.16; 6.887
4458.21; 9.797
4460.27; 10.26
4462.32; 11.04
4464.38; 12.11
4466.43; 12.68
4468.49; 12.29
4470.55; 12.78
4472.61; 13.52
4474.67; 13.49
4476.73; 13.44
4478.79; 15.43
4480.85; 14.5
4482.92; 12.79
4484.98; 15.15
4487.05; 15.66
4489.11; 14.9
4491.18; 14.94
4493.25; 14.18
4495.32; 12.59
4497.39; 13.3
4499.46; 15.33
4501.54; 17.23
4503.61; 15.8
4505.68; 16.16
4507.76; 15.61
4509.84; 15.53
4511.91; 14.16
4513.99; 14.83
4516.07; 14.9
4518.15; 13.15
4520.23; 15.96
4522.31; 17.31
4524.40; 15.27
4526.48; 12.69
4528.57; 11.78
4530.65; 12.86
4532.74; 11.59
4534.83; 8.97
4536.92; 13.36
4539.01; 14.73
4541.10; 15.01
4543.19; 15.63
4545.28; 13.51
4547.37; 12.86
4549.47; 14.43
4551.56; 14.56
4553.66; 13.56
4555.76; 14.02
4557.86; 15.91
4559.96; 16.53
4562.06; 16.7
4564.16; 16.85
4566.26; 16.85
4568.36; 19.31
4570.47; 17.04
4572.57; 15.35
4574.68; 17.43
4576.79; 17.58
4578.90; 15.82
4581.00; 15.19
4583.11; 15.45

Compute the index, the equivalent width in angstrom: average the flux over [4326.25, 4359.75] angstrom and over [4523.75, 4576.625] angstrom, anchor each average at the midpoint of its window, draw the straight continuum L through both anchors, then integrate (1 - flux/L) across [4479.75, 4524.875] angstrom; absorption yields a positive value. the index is -4.0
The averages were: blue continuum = 10.5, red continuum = 14.7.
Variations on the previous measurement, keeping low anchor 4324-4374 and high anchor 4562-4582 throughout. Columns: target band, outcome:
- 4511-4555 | 5.13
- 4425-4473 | 7.11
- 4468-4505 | 0.10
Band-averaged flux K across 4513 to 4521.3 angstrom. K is 14.7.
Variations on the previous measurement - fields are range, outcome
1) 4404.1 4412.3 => 9.85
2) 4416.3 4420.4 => 12.6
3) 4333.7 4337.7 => 10.9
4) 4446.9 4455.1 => 11.4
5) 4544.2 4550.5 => 13.6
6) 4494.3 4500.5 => 13.7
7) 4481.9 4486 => 14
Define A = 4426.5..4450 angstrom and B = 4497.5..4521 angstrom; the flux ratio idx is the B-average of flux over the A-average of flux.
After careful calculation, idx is 1.30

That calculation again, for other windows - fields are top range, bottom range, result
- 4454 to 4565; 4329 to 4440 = 1.30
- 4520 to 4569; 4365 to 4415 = 1.41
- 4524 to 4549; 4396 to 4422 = 1.19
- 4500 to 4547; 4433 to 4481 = 1.20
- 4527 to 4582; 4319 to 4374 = 1.42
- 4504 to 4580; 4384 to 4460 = 1.38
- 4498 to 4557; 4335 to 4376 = 1.33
